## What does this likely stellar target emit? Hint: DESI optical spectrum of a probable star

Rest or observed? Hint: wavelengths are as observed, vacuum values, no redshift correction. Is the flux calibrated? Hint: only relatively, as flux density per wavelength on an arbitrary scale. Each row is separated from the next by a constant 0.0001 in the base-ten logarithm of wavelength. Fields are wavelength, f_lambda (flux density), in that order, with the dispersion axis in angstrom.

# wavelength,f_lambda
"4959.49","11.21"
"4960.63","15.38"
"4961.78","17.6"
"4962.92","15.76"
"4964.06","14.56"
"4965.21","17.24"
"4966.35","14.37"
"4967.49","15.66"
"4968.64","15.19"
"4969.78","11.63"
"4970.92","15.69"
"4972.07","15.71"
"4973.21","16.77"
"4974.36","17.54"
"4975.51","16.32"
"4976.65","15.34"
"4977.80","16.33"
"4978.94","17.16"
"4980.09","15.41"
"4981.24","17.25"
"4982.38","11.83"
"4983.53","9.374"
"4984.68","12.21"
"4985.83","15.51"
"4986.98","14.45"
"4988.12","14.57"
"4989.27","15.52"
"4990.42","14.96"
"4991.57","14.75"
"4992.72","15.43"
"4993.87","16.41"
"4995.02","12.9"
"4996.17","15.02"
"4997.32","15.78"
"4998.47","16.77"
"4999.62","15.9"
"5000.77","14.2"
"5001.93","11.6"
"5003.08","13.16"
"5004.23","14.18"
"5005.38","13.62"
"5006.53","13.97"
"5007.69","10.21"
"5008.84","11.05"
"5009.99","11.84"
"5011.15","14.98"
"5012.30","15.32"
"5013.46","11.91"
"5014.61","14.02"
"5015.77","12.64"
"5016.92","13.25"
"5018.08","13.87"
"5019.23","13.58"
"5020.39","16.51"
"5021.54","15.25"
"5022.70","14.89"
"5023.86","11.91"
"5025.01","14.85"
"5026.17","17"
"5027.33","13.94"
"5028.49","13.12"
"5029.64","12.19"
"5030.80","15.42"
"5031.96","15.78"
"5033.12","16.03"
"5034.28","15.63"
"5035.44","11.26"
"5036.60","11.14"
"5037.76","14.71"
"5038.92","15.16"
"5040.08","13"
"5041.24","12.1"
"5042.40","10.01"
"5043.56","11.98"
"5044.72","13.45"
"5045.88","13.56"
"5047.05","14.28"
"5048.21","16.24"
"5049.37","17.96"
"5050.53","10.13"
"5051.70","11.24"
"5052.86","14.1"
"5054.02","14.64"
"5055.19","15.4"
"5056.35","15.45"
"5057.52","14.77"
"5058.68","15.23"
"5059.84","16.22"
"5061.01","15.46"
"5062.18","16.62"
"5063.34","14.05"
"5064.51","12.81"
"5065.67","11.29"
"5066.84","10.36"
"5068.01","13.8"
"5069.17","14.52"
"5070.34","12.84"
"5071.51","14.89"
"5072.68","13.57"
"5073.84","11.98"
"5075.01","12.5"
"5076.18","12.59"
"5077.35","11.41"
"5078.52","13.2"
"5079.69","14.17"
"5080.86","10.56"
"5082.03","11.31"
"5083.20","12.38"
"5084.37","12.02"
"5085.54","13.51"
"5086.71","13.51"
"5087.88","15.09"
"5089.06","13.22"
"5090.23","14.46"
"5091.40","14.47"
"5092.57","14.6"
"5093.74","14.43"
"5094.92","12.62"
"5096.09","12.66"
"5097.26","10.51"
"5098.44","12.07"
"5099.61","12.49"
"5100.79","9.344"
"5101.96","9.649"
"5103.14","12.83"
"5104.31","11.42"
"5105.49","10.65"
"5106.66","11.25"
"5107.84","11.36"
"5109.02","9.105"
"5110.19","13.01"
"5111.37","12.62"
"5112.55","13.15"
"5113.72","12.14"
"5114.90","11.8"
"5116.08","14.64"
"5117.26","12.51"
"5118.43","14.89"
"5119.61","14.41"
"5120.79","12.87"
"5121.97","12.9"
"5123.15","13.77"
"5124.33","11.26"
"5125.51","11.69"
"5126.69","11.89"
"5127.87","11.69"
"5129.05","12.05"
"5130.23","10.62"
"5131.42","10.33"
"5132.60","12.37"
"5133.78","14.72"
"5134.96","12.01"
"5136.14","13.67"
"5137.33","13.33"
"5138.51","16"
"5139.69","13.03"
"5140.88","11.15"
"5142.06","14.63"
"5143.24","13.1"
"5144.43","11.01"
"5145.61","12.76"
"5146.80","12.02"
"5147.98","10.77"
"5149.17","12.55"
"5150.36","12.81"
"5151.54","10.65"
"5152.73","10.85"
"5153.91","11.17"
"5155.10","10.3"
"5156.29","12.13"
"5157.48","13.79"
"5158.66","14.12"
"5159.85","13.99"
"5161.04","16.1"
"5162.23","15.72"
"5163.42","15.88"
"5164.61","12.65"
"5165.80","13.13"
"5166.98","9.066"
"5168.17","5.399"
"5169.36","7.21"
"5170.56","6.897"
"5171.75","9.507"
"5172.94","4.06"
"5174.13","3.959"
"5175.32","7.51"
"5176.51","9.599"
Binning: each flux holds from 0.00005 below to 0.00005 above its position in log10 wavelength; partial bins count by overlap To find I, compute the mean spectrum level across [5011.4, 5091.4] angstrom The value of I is 13.7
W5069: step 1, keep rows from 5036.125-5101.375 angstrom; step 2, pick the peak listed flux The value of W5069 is 17.96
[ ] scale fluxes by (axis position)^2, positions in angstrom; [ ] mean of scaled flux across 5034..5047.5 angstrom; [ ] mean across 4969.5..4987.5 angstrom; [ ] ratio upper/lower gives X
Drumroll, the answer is 0.89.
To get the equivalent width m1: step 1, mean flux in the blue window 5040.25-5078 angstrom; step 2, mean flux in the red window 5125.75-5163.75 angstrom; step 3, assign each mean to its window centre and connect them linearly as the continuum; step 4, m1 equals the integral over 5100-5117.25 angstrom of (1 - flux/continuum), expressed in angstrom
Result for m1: 1.84 angstrom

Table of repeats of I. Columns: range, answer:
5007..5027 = 13.7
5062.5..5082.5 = 12.8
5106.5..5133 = 12.3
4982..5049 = 13.9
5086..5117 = 12.4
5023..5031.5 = 14.1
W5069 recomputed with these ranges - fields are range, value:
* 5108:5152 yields 16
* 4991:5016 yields 16.77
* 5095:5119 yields 14.89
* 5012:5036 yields 17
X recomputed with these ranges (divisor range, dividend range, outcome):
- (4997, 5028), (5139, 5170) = 0.92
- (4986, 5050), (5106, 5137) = 0.92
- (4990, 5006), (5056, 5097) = 0.95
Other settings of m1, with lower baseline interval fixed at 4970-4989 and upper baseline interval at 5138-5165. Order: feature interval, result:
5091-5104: 1.2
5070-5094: 1.1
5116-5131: 0.7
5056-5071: -0.1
